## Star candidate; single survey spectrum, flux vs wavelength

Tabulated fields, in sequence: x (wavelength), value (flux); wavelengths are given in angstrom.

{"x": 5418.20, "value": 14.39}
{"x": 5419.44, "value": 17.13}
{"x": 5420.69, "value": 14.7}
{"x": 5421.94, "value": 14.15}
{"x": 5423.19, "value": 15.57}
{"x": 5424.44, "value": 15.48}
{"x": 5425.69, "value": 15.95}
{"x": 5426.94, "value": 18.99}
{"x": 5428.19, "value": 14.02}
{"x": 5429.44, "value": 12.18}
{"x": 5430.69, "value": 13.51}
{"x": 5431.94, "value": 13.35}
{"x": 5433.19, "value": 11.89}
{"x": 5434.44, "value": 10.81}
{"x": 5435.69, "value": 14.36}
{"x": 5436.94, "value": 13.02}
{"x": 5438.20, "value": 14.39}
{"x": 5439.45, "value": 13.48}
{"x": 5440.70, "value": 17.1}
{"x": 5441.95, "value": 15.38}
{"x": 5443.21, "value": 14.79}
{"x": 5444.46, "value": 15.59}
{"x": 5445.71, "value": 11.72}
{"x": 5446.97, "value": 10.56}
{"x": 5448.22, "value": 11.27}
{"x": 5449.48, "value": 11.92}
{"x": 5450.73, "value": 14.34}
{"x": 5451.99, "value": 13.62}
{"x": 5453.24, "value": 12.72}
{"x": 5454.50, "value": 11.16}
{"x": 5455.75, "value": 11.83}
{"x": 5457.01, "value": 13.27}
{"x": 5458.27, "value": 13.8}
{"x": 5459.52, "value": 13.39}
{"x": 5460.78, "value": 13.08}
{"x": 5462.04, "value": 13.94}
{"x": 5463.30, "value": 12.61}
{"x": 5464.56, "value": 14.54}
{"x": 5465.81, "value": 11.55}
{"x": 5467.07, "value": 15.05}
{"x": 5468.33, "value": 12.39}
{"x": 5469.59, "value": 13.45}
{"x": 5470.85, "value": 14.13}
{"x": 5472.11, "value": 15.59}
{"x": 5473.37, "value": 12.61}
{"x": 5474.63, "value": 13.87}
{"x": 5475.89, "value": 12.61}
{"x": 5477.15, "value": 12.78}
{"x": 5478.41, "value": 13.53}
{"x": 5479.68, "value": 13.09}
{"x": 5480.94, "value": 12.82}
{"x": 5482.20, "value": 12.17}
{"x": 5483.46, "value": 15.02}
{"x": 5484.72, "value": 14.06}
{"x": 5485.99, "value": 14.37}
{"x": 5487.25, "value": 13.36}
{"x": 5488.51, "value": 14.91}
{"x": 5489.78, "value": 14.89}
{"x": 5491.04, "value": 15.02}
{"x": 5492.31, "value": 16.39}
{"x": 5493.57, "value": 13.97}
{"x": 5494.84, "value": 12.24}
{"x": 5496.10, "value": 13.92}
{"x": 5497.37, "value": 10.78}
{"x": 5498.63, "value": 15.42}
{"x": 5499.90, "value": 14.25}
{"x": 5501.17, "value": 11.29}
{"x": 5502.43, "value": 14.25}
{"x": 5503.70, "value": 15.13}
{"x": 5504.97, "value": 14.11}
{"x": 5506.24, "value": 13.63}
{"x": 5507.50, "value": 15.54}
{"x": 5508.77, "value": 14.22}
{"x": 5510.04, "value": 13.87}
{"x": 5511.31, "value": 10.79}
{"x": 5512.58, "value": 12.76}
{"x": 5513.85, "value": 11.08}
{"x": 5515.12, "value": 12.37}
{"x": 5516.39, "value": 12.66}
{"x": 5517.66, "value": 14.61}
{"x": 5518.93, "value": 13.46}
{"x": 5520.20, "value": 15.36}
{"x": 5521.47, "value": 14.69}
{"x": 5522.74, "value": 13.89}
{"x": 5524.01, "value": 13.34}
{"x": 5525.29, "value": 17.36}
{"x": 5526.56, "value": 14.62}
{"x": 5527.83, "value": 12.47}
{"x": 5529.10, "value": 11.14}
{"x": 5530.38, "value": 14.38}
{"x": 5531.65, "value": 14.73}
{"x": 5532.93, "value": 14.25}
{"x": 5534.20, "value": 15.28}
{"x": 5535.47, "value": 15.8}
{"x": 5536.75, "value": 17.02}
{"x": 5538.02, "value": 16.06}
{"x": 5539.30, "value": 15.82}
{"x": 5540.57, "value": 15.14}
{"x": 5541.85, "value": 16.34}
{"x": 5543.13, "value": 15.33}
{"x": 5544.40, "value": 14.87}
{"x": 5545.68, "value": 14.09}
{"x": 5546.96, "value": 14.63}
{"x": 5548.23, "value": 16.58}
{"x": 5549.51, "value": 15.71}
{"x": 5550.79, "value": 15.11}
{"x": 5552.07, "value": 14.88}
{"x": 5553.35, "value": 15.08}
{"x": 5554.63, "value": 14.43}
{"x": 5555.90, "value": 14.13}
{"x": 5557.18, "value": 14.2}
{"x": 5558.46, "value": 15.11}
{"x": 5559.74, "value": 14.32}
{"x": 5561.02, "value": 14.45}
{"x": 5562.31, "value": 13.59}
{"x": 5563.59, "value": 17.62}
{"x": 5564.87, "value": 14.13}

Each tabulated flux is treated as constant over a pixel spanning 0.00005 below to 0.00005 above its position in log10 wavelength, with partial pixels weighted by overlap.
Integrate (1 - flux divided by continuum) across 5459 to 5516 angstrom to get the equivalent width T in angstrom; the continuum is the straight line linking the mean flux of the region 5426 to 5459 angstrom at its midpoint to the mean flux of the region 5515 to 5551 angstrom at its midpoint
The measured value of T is 2.1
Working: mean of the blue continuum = 13.5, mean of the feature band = 13.6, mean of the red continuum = 14.8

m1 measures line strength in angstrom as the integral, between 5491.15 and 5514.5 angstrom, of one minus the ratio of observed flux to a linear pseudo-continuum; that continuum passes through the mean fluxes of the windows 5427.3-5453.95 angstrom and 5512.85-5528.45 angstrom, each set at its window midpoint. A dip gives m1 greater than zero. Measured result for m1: 0.2 angstrom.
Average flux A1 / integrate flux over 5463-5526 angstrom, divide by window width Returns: 13.7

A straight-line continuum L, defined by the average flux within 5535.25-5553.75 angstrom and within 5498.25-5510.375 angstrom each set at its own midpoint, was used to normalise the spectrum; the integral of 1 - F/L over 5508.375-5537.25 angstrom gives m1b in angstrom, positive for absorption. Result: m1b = 1.7 angstrom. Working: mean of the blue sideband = 14.1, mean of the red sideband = 15.5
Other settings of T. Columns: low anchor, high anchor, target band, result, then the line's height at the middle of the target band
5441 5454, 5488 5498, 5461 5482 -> 0.4 angstrom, 13.7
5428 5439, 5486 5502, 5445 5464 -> 1.0 angstrom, 13.3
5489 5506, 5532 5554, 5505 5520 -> 1.2 angstrom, 14.4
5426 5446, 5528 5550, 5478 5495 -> 0.6 angstrom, 14.6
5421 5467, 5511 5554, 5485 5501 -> 0.1 angstrom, 14.1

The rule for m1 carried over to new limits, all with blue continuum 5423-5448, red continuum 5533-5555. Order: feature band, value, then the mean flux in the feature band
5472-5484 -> 1.05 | 13.3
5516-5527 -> 0.47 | 14.5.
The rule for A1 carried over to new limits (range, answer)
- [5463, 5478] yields 13.5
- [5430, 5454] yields 13.3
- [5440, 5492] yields 13.5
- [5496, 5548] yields 14.2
